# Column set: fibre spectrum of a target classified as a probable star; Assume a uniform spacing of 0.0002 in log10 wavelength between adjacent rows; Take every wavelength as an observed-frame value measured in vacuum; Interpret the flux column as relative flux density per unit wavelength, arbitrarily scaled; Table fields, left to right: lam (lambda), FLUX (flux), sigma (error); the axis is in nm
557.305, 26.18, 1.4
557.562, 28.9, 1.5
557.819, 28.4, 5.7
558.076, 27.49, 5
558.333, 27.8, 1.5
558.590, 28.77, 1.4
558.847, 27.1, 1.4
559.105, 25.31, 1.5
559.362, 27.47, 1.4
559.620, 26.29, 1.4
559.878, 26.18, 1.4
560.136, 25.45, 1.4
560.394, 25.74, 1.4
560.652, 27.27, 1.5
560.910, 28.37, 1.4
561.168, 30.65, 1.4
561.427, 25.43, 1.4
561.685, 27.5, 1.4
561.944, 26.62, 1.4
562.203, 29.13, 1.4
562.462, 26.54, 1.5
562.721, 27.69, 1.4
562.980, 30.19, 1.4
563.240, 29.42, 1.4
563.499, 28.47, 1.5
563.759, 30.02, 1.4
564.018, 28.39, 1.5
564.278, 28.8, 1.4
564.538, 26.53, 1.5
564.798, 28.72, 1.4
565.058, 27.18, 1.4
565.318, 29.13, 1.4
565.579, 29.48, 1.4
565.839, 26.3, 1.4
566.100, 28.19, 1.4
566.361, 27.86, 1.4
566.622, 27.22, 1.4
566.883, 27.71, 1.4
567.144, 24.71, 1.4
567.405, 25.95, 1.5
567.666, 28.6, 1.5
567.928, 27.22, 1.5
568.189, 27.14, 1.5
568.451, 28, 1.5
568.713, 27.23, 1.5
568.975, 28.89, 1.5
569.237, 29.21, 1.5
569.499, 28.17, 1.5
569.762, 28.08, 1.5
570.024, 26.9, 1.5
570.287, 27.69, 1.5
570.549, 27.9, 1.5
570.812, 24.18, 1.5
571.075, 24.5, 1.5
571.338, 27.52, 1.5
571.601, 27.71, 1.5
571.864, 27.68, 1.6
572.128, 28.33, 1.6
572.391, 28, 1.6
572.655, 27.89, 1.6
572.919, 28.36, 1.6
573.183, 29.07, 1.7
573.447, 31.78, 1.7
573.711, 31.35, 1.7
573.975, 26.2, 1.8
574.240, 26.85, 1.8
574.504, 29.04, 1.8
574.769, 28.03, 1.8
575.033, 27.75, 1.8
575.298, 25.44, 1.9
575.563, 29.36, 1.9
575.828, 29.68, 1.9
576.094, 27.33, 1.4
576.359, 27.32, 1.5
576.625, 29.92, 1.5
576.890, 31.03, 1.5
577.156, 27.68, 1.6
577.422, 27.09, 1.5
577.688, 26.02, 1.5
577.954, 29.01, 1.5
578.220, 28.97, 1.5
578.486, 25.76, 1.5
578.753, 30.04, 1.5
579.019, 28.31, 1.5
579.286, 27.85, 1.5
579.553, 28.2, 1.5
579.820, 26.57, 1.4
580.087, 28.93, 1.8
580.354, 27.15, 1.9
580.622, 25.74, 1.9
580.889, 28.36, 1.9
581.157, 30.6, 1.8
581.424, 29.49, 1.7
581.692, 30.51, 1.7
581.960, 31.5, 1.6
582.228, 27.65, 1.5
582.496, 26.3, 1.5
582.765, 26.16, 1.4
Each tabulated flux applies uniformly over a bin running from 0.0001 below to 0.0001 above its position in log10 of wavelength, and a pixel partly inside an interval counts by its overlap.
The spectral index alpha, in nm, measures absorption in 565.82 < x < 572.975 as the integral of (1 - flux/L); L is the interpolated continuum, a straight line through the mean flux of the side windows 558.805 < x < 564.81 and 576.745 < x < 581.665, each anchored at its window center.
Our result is 0.122 nm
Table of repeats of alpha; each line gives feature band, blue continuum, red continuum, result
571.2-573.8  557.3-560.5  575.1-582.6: -0.077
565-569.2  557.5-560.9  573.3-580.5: 0.002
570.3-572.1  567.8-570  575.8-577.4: 0.089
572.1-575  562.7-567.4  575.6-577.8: -0.037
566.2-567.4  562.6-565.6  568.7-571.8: 0.054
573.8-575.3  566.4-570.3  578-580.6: 0.013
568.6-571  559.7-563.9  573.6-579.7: 0.041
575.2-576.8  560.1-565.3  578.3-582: 0.001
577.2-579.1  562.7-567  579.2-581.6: 0.021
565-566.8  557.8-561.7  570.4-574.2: -0.028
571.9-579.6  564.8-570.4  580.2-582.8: -0.057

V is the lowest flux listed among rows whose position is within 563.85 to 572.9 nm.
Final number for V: 24.18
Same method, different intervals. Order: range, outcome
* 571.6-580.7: 25.44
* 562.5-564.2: 27.69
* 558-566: 25.31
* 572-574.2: 26.2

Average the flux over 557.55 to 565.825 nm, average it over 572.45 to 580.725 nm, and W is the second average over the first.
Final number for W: 1.01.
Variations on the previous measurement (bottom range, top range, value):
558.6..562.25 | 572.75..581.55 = 1.05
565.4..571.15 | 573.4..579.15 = 1.03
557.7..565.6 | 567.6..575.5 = 1.00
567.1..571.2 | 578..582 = 1.05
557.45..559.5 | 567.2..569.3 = 1.00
